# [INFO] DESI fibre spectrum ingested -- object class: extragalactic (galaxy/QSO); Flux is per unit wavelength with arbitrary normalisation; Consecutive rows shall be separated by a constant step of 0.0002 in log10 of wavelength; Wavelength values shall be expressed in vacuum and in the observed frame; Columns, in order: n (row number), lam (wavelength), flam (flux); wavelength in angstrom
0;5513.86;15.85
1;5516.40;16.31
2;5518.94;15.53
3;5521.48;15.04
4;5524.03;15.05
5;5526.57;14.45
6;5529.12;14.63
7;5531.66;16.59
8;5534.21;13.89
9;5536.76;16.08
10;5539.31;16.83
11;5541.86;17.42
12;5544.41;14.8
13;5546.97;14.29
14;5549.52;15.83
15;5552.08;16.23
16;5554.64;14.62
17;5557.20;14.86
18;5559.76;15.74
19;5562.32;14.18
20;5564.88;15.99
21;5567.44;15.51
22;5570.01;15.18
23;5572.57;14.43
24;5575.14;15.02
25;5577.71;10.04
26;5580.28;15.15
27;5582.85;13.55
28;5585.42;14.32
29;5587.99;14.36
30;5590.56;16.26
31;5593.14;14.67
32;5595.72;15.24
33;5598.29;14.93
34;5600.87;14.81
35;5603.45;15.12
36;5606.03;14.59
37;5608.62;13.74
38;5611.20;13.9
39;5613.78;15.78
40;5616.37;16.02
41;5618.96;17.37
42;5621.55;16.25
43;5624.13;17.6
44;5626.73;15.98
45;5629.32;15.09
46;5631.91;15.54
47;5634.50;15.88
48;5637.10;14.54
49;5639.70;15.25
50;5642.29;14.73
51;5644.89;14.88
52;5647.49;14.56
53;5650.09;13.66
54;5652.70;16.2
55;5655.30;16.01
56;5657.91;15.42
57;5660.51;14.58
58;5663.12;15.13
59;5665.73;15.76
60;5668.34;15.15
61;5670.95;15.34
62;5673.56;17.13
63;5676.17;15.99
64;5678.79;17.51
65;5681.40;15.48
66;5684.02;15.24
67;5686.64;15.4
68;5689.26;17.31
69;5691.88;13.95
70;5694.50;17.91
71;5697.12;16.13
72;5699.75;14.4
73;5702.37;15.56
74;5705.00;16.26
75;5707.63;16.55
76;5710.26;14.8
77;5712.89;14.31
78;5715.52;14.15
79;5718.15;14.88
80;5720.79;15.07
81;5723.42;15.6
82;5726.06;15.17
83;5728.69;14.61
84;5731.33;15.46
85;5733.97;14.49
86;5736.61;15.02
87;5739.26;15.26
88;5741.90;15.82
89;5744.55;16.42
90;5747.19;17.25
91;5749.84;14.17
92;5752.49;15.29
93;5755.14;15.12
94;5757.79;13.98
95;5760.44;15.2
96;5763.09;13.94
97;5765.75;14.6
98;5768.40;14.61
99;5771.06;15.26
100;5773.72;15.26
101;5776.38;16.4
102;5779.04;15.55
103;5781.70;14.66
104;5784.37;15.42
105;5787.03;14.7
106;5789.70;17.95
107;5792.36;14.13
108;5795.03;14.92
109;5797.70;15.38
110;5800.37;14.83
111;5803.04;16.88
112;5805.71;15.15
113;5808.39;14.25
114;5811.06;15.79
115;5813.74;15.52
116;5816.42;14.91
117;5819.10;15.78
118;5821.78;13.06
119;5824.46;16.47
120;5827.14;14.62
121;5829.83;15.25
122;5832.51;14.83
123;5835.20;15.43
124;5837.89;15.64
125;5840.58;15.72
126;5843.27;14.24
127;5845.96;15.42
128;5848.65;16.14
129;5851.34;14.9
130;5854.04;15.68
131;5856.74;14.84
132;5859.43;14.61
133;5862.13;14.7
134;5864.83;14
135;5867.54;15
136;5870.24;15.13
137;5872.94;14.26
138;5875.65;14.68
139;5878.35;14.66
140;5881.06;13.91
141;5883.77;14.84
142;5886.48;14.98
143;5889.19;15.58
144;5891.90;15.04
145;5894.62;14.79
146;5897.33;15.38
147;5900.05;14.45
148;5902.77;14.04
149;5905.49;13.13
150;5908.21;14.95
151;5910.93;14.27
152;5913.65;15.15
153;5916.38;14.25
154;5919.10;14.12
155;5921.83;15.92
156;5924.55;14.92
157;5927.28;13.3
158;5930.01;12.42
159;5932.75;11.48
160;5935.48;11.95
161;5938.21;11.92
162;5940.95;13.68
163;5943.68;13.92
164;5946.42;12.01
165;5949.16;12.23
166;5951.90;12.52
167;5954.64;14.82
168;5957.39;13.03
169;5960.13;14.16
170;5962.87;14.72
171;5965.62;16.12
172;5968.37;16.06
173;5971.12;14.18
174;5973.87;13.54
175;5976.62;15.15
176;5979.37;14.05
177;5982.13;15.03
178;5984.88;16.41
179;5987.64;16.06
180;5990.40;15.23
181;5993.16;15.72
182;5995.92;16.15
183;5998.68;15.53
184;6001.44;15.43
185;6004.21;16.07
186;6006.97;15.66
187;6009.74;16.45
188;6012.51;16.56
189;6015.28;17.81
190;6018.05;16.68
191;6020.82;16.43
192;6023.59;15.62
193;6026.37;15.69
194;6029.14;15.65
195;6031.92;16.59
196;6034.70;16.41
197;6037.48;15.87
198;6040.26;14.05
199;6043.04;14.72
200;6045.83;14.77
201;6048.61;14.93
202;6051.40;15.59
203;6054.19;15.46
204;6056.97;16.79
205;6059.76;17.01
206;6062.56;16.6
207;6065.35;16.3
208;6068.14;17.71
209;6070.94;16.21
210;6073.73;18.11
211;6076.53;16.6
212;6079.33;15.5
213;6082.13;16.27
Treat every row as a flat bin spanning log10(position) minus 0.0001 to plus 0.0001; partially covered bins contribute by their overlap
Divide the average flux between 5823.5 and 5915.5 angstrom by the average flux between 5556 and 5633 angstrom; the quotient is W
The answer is 0.99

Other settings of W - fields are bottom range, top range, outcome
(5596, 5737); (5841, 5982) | 0.93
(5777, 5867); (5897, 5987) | 0.92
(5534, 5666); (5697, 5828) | 1.00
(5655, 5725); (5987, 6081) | 1.03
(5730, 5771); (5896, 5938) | 0.92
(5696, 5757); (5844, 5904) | 0.97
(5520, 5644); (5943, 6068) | 1.01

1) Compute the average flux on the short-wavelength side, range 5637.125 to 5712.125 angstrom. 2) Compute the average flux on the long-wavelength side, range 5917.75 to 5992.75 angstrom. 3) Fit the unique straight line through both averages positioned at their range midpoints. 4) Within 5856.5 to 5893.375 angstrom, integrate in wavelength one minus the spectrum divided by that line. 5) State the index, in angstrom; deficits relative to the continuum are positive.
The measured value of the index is -0.6 angstrom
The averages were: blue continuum 15.6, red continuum 14.1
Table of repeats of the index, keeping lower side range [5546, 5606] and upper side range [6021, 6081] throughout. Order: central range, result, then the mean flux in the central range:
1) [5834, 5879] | 1.48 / 15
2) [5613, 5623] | -1.01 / 16.4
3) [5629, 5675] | -0.87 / 15.3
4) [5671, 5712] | -2.29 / 15.9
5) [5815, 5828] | 0.37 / 15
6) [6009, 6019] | -0.62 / 16.9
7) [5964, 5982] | 1.09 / 14.9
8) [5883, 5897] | 0.47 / 15.1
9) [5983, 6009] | 0.11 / 15.8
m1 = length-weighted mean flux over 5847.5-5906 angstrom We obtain 14.8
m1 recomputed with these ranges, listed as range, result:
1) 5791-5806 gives 15.2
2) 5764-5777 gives 15.1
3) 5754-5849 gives 15.2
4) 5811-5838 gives 15.2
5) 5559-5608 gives 14.7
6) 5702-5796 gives 15.2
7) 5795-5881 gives 15.1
